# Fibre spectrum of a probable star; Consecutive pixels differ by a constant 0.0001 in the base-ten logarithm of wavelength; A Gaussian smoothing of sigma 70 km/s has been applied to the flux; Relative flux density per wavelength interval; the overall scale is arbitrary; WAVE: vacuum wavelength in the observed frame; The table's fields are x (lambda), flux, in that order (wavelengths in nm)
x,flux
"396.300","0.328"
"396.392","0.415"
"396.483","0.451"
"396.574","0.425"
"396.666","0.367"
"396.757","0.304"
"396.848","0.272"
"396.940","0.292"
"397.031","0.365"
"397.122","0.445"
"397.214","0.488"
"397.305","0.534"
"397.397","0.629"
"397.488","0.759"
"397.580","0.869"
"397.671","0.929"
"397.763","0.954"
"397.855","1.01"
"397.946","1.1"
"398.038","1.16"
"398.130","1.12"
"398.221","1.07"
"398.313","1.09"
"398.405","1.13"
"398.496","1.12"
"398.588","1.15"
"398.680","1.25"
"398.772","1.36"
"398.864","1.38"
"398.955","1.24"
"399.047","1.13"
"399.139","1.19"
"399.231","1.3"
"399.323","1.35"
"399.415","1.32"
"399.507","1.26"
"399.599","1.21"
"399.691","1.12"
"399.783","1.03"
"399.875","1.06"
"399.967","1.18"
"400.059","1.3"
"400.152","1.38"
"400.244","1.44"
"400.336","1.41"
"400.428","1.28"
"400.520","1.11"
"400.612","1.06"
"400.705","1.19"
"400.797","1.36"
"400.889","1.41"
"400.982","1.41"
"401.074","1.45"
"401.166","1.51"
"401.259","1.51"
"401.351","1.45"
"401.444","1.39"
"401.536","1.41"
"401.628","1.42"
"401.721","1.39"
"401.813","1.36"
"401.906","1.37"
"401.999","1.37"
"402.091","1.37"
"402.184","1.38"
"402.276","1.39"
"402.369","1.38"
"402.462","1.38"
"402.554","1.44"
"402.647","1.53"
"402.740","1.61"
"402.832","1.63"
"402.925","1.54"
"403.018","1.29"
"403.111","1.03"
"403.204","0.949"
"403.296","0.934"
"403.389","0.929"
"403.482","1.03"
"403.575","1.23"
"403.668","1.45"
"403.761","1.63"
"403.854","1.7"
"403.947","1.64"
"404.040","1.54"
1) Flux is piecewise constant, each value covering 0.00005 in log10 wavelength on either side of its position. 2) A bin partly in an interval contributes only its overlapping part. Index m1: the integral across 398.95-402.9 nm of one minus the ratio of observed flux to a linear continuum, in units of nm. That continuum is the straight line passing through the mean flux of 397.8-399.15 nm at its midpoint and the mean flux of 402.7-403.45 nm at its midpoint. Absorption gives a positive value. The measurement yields -0.45 nm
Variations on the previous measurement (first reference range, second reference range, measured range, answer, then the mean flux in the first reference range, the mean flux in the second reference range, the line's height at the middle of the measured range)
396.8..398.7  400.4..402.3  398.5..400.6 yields -0.29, 0.839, 1.36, 1.1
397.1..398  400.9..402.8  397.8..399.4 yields -0.42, 0.783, 1.43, 0.941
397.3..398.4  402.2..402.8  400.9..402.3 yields -0.06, 0.957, 1.46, 1.36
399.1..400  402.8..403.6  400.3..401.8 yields -0.22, 1.2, 1.16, 1.19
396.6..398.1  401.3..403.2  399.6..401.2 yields -0.22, 0.657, 1.4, 1.12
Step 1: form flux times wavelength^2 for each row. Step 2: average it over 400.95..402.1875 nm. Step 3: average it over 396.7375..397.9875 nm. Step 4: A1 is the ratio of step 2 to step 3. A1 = 2.24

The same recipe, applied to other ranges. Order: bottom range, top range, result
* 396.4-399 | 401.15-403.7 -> 1.66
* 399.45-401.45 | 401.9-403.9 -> 1.05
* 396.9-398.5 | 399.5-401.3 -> 1.56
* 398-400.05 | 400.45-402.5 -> 1.16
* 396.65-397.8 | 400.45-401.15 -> 2.37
